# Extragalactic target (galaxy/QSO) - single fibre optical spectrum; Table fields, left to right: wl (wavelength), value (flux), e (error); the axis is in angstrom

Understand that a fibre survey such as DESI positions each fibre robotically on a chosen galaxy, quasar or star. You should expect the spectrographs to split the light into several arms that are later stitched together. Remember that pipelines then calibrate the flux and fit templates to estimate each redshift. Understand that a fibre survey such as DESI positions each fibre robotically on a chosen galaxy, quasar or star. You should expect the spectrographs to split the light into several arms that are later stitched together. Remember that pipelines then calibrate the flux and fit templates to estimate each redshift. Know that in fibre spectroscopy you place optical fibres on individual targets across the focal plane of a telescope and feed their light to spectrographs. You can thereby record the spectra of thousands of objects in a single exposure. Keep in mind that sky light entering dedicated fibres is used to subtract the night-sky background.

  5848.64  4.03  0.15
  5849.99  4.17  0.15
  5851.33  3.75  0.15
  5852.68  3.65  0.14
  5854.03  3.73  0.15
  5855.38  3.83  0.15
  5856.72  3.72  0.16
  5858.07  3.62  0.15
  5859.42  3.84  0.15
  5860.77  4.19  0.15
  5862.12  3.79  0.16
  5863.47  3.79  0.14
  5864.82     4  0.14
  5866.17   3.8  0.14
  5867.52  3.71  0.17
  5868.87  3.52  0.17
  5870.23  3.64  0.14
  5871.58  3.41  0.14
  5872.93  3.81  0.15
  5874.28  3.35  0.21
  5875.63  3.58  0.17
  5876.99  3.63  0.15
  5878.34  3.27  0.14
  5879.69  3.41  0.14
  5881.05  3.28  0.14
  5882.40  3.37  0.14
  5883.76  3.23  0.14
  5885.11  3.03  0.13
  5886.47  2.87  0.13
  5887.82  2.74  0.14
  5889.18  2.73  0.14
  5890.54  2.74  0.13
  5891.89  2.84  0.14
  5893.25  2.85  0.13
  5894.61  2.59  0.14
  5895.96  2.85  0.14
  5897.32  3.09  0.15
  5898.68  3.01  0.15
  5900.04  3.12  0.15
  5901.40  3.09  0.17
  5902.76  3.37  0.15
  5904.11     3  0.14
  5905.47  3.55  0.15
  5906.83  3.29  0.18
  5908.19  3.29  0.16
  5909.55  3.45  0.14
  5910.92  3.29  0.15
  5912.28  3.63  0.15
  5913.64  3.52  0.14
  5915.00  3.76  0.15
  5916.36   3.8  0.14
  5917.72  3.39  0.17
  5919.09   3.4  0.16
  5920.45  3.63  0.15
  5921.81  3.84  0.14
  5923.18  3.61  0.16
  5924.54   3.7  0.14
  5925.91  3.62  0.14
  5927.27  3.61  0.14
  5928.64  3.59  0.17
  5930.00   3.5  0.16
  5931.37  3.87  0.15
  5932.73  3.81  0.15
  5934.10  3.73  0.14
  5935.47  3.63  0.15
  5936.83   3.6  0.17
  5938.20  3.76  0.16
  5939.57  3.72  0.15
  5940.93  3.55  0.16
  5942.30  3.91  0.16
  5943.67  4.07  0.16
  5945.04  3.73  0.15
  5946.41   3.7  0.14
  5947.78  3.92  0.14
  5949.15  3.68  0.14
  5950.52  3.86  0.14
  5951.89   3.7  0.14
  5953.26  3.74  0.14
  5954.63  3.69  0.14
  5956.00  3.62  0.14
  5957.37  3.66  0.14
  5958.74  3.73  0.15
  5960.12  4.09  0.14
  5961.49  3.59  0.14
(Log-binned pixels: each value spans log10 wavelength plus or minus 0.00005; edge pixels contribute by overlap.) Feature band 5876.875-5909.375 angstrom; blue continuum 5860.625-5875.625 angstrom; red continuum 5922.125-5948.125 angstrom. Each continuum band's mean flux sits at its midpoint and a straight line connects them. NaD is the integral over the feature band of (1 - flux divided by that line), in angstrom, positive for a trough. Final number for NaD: 5.4 angstrom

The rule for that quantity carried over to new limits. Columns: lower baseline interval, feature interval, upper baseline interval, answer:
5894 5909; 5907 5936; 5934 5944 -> -1.3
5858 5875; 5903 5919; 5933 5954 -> 1.3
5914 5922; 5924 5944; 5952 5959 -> -0.3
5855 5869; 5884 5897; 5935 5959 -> 3.3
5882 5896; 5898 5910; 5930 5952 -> -0.4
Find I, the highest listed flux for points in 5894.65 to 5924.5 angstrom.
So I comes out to 3.84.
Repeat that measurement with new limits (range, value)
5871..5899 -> 3.81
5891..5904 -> 3.37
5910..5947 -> 4.07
